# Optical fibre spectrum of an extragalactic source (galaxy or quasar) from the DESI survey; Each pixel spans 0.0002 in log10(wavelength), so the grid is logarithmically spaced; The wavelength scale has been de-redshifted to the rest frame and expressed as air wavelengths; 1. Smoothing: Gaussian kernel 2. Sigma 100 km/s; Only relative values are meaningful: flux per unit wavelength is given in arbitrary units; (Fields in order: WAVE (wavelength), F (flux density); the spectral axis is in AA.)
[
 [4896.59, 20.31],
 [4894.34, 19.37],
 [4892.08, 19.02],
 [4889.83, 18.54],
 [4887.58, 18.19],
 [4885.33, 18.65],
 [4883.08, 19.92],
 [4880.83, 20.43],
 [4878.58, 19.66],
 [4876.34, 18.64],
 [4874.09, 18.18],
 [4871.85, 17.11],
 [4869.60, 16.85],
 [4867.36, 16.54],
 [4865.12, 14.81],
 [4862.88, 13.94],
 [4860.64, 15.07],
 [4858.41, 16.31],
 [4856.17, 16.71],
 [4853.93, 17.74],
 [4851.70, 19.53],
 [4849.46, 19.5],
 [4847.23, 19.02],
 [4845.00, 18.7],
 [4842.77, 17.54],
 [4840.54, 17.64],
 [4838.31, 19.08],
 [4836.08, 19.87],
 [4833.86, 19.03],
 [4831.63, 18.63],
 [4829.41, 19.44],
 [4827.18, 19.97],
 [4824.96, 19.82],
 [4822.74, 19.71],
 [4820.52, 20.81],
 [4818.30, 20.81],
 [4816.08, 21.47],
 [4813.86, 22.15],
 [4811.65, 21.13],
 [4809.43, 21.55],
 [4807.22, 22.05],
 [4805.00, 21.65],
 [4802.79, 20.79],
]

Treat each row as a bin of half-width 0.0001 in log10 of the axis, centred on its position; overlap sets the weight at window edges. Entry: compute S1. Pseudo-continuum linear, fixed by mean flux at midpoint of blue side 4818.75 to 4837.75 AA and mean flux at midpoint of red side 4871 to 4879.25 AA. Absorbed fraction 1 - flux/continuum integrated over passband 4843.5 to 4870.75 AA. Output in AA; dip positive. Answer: 2.6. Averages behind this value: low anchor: 19.7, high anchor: 18.4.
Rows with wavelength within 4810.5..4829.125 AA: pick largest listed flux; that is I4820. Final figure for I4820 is 22.15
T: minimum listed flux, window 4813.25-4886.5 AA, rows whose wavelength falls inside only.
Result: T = 13.94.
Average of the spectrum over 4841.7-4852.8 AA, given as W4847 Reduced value 18.9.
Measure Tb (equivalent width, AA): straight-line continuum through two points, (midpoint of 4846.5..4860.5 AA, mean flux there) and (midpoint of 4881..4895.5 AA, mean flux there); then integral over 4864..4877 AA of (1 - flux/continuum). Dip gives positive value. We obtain 1.1 AA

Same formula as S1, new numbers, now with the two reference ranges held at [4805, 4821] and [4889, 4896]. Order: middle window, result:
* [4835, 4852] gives 1.4 AA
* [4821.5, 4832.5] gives 0.8 AA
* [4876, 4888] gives 0.0 AA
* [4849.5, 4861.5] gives 1.7 AA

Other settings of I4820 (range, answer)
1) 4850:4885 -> 20.43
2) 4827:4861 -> 19.97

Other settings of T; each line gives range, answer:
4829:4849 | 17.54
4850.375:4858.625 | 16.31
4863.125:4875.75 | 14.81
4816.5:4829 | 19.71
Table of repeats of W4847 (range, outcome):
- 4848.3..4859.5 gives 18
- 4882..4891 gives 18.8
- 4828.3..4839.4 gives 19.2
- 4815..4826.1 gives 20.5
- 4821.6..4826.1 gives 19.8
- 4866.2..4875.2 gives 17.2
